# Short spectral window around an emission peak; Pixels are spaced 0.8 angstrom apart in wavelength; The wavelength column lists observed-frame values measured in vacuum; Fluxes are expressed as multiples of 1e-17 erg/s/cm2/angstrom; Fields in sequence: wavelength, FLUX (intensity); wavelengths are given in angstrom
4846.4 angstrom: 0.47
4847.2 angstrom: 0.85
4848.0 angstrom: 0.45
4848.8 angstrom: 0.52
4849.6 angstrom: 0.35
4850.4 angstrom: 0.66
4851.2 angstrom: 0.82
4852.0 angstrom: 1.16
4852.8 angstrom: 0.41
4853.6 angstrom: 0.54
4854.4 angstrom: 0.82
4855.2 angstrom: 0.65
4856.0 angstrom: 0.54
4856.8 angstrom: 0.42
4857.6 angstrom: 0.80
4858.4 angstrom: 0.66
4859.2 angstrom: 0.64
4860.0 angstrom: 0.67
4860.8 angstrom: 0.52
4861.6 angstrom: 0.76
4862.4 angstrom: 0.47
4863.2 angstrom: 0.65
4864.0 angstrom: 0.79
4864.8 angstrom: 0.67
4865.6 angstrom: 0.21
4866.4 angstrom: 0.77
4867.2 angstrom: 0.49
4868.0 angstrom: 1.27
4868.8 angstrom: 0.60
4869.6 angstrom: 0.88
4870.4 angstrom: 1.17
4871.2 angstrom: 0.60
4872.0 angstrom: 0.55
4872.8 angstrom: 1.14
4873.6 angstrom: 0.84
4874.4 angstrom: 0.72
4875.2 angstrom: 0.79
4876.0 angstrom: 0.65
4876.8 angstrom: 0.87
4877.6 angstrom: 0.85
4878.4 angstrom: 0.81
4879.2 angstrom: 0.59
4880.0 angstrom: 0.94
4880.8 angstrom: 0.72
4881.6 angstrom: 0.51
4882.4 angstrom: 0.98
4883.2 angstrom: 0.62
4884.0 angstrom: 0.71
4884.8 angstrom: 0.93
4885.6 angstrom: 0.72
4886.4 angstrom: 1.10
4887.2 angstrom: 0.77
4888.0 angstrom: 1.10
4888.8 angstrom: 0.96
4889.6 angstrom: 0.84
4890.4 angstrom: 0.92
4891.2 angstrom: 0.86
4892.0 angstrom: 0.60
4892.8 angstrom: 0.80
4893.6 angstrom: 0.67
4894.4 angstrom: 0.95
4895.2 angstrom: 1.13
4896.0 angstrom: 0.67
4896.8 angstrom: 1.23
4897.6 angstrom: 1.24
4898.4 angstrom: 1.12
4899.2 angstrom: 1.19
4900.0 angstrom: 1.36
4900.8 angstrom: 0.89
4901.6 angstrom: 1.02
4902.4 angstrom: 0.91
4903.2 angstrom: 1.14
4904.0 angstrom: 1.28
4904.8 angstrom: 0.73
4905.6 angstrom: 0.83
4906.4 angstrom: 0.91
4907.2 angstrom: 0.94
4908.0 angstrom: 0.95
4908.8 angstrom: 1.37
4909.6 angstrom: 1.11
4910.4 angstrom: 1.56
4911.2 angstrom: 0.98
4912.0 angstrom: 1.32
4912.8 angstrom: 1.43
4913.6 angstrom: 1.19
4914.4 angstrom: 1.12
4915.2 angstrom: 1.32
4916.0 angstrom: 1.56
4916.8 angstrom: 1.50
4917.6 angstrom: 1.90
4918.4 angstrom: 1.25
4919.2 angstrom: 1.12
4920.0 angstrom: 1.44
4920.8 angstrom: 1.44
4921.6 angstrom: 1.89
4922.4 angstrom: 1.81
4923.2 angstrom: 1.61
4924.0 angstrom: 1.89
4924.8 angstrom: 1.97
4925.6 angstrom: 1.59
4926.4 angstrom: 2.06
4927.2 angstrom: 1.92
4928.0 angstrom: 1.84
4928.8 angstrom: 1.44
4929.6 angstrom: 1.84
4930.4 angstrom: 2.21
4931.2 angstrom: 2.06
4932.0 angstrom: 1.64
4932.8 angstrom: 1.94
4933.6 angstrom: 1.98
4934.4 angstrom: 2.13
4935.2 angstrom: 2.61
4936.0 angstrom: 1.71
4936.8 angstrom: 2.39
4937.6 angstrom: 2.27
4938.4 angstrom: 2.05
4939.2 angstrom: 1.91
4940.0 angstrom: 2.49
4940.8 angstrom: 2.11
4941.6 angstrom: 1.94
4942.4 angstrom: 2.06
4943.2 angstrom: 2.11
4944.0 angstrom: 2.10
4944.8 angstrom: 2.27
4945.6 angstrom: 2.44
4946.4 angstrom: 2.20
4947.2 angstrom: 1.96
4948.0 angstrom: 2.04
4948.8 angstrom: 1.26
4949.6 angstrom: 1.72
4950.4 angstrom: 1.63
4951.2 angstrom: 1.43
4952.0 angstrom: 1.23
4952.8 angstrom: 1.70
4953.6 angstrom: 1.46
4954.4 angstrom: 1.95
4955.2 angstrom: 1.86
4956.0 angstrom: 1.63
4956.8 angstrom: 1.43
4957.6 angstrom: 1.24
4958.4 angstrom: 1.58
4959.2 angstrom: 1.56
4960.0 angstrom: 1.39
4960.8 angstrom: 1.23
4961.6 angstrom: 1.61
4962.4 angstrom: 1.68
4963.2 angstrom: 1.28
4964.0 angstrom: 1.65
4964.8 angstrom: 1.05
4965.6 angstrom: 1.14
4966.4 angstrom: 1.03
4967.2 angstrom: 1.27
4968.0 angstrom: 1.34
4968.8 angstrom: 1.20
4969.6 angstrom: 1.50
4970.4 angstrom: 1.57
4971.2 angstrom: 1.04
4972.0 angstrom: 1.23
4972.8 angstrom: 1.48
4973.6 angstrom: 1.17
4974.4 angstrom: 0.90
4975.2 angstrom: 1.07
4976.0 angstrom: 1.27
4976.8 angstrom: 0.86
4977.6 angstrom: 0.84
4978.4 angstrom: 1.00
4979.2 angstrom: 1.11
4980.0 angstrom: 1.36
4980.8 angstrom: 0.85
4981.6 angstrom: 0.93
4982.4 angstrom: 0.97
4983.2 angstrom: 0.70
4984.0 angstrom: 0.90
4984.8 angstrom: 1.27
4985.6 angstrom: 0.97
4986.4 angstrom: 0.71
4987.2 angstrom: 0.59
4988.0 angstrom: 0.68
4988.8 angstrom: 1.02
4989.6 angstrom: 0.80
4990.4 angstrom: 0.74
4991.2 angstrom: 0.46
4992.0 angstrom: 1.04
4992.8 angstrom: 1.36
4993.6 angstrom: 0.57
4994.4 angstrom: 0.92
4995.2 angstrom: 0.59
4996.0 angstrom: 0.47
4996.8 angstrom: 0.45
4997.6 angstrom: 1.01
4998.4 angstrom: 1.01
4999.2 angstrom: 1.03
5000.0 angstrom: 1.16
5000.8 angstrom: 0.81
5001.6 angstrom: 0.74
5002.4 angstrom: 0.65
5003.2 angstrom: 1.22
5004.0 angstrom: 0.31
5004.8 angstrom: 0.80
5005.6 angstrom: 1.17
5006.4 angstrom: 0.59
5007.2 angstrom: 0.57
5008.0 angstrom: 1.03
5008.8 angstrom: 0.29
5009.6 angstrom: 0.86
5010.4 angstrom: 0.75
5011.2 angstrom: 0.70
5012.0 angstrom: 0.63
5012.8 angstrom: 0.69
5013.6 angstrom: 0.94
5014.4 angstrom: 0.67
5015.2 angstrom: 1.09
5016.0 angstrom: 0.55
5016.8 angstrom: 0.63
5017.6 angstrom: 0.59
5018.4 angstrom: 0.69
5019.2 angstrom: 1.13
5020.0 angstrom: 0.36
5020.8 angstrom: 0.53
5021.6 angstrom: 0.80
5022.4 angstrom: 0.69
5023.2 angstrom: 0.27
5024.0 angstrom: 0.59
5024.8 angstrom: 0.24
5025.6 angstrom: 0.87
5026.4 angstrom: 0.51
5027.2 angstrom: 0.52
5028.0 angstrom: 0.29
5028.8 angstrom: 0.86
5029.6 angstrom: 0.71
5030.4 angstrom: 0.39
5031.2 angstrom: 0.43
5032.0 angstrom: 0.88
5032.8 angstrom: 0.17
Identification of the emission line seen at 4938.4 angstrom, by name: C IV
